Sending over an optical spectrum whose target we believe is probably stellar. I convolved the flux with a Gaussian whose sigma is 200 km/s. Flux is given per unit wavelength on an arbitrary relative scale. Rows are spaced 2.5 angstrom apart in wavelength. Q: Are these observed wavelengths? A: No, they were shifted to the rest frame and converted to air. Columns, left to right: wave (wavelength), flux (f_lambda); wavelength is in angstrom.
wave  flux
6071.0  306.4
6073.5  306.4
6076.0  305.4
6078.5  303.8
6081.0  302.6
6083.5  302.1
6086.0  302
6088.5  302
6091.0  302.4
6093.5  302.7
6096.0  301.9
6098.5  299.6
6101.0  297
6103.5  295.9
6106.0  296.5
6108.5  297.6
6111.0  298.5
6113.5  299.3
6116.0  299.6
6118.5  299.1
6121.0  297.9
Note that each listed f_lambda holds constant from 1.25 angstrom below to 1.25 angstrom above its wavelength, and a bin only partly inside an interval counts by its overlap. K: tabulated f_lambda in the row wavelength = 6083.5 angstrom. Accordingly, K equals 302.1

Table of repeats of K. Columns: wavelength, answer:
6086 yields 302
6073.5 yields 306.4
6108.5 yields 297.6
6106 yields 296.5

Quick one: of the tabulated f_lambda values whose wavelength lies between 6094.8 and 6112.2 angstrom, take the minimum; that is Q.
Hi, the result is 295.9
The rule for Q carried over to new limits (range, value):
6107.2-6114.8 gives 297.6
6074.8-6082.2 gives 302.6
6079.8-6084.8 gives 302.1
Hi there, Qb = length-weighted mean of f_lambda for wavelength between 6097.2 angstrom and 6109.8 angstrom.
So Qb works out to 297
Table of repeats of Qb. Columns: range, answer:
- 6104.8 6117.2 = 298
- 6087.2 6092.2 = 302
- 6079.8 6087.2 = 302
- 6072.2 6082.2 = 305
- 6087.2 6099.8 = 302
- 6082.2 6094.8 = 302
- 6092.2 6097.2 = 302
